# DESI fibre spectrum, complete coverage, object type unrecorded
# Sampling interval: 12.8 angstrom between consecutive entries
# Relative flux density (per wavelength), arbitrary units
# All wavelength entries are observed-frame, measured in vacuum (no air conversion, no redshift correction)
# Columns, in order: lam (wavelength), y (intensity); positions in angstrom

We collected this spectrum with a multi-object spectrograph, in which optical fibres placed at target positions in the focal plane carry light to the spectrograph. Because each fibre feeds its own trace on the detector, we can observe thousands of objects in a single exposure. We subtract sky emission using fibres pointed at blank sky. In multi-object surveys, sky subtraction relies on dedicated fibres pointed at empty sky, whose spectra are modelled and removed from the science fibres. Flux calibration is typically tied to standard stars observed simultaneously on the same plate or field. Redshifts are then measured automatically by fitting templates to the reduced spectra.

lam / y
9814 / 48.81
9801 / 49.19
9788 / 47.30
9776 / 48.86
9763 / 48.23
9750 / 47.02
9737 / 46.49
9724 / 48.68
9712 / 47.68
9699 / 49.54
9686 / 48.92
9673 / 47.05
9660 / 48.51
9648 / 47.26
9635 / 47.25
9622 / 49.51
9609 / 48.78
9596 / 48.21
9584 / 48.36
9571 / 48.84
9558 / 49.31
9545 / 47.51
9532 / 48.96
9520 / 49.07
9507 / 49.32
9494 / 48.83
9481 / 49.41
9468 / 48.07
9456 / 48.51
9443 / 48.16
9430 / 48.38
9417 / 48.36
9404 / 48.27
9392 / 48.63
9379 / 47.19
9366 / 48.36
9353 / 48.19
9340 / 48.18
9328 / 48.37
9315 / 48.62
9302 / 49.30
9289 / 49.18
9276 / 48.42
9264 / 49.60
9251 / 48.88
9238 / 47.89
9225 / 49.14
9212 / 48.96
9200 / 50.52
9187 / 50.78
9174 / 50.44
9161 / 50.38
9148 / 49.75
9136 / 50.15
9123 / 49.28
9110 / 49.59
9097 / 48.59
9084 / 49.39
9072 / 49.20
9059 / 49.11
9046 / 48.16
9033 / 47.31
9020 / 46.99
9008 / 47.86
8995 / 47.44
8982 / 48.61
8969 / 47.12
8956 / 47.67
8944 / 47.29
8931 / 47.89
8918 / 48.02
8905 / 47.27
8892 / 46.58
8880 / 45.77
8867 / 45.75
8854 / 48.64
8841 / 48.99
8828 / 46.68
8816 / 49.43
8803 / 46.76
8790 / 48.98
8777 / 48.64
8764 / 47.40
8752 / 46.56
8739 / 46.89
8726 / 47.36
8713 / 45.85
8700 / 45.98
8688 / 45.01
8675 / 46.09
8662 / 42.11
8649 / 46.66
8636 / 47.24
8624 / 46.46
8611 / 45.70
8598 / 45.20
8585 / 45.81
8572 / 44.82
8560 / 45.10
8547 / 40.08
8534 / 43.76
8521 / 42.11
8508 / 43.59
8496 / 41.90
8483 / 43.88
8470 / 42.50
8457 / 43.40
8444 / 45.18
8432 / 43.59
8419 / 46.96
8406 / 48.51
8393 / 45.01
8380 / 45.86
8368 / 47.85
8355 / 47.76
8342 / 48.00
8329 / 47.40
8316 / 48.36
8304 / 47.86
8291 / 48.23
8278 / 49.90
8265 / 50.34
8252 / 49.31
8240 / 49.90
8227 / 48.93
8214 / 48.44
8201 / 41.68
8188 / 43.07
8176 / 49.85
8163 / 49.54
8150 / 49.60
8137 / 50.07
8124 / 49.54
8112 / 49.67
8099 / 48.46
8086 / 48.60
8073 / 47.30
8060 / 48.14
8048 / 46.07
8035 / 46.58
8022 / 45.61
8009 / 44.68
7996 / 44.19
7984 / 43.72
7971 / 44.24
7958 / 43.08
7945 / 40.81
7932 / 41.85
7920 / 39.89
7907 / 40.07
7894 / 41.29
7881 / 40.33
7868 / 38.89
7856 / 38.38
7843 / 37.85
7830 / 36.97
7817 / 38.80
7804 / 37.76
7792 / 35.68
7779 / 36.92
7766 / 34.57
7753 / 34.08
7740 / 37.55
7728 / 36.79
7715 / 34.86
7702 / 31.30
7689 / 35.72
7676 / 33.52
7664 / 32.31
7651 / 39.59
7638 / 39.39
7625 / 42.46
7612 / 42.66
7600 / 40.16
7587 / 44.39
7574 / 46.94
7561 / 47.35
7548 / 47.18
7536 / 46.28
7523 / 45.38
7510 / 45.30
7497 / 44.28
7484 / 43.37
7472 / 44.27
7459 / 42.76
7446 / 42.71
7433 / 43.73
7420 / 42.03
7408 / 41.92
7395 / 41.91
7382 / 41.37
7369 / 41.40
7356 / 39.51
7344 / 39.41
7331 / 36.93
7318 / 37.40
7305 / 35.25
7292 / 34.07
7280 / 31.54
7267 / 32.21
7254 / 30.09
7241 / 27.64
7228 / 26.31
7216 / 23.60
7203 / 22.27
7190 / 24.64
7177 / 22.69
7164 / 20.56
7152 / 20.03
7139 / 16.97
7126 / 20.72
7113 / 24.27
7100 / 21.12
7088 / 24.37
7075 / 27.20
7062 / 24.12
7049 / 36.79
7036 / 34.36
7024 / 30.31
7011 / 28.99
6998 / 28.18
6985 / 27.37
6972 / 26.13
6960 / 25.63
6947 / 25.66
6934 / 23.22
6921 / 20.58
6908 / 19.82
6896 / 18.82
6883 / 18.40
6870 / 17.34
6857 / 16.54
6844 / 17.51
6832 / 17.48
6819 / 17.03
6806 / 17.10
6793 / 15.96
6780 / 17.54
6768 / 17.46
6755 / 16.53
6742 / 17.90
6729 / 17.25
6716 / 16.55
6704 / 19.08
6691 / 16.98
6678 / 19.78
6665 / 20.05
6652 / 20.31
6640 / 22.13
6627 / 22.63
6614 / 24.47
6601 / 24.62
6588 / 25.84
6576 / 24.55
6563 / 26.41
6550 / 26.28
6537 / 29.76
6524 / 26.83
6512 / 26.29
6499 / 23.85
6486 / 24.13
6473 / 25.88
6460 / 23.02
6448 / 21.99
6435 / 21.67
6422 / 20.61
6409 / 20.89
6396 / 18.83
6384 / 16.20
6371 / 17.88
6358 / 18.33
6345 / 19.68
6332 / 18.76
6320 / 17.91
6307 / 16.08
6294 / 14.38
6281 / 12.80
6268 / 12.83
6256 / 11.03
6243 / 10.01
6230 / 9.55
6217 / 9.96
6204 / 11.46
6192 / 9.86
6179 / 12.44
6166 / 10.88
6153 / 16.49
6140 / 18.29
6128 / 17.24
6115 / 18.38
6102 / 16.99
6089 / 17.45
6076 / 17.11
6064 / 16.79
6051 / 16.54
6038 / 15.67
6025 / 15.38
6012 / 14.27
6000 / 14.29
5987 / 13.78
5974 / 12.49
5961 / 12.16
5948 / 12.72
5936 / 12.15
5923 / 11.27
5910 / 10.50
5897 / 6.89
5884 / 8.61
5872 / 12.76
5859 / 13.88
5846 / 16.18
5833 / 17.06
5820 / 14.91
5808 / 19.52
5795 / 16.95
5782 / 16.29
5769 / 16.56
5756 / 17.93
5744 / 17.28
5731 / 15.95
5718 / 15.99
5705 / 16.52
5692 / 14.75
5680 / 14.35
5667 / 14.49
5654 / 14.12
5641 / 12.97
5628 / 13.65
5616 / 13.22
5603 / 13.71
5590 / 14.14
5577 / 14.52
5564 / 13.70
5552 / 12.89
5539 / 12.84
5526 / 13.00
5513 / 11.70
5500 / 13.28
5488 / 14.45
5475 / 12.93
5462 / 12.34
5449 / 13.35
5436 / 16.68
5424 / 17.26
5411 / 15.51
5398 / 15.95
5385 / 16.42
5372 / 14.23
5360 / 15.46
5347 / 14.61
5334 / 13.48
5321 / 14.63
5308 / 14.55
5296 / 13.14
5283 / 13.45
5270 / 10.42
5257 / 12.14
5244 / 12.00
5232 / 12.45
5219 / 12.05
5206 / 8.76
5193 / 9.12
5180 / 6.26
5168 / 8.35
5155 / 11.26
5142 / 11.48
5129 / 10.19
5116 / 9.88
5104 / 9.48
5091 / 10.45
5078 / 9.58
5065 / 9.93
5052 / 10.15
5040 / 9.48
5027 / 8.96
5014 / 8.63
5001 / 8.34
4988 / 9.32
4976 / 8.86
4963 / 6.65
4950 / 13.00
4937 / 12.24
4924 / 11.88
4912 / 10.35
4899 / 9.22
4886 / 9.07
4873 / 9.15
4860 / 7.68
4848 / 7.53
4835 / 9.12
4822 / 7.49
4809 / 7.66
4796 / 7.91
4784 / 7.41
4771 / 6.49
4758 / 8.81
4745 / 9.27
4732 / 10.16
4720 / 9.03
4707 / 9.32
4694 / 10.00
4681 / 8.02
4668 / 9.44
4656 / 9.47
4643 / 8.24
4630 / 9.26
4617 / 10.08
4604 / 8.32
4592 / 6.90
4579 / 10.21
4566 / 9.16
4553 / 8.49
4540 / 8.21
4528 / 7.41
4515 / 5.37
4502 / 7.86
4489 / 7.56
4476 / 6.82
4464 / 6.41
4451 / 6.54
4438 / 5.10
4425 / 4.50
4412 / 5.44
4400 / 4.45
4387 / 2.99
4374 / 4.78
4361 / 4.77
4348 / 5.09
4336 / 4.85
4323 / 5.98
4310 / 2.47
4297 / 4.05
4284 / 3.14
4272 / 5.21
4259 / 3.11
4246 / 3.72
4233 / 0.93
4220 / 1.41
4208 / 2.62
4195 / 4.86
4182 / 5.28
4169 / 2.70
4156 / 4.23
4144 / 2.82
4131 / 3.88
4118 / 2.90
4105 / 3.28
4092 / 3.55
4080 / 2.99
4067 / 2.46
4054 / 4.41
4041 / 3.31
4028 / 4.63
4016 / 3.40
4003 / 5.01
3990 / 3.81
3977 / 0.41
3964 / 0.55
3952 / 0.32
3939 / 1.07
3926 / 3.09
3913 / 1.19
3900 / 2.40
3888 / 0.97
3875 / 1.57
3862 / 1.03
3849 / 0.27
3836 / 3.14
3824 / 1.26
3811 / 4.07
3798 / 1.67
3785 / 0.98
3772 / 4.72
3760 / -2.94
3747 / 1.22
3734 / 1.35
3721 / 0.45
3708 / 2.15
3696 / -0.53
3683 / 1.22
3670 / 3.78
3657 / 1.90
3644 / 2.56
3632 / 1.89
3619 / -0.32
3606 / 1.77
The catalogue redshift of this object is 0.000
